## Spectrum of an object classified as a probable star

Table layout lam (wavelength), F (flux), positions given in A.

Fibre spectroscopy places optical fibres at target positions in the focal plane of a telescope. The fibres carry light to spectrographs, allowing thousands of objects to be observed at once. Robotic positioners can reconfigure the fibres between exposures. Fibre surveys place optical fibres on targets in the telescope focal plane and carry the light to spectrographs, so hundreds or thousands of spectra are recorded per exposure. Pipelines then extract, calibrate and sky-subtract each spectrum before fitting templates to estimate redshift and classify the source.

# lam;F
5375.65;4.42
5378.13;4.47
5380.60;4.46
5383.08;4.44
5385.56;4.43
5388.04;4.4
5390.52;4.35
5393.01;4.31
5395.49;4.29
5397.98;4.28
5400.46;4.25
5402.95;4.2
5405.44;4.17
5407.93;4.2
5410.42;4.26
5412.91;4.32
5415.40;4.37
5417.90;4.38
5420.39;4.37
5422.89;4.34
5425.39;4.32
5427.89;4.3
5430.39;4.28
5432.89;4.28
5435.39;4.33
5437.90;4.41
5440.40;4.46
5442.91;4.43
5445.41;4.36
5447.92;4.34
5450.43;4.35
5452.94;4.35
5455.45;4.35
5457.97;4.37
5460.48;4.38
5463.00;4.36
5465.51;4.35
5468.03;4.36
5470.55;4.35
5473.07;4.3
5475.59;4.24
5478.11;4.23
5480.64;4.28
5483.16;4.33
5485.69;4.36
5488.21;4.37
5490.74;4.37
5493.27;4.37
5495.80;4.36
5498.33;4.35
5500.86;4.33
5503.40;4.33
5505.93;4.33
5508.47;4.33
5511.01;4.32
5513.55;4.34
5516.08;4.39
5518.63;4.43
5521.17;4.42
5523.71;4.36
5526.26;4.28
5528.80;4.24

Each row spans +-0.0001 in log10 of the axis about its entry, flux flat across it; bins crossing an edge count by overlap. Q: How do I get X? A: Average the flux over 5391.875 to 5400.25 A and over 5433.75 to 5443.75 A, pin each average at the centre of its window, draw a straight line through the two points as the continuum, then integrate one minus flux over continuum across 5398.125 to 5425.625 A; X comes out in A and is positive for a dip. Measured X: 0.3 A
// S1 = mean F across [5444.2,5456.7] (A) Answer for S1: 4.35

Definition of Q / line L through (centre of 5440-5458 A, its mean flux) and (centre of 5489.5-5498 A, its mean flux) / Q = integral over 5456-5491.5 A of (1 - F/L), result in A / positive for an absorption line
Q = 0.3 A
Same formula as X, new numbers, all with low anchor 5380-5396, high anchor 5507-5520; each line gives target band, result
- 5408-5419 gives 0.2 A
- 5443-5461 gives 0.0 A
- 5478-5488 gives 0.1 A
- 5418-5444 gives 0.1 A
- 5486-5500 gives 0.0 A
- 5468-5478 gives 0.2 A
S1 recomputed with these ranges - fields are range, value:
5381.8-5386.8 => 4.43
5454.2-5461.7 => 4.36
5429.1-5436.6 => 4.3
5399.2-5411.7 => 4.22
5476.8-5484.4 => 4.28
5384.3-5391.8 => 4.39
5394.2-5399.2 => 4.28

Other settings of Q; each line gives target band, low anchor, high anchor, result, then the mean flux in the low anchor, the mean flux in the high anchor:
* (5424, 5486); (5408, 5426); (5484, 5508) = 0.0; 4.33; 4.35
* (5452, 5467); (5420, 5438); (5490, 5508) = -0.1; 4.32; 4.35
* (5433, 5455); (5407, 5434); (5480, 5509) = -0.3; 4.31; 4.34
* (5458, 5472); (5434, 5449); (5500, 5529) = 0.0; 4.39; 4.35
